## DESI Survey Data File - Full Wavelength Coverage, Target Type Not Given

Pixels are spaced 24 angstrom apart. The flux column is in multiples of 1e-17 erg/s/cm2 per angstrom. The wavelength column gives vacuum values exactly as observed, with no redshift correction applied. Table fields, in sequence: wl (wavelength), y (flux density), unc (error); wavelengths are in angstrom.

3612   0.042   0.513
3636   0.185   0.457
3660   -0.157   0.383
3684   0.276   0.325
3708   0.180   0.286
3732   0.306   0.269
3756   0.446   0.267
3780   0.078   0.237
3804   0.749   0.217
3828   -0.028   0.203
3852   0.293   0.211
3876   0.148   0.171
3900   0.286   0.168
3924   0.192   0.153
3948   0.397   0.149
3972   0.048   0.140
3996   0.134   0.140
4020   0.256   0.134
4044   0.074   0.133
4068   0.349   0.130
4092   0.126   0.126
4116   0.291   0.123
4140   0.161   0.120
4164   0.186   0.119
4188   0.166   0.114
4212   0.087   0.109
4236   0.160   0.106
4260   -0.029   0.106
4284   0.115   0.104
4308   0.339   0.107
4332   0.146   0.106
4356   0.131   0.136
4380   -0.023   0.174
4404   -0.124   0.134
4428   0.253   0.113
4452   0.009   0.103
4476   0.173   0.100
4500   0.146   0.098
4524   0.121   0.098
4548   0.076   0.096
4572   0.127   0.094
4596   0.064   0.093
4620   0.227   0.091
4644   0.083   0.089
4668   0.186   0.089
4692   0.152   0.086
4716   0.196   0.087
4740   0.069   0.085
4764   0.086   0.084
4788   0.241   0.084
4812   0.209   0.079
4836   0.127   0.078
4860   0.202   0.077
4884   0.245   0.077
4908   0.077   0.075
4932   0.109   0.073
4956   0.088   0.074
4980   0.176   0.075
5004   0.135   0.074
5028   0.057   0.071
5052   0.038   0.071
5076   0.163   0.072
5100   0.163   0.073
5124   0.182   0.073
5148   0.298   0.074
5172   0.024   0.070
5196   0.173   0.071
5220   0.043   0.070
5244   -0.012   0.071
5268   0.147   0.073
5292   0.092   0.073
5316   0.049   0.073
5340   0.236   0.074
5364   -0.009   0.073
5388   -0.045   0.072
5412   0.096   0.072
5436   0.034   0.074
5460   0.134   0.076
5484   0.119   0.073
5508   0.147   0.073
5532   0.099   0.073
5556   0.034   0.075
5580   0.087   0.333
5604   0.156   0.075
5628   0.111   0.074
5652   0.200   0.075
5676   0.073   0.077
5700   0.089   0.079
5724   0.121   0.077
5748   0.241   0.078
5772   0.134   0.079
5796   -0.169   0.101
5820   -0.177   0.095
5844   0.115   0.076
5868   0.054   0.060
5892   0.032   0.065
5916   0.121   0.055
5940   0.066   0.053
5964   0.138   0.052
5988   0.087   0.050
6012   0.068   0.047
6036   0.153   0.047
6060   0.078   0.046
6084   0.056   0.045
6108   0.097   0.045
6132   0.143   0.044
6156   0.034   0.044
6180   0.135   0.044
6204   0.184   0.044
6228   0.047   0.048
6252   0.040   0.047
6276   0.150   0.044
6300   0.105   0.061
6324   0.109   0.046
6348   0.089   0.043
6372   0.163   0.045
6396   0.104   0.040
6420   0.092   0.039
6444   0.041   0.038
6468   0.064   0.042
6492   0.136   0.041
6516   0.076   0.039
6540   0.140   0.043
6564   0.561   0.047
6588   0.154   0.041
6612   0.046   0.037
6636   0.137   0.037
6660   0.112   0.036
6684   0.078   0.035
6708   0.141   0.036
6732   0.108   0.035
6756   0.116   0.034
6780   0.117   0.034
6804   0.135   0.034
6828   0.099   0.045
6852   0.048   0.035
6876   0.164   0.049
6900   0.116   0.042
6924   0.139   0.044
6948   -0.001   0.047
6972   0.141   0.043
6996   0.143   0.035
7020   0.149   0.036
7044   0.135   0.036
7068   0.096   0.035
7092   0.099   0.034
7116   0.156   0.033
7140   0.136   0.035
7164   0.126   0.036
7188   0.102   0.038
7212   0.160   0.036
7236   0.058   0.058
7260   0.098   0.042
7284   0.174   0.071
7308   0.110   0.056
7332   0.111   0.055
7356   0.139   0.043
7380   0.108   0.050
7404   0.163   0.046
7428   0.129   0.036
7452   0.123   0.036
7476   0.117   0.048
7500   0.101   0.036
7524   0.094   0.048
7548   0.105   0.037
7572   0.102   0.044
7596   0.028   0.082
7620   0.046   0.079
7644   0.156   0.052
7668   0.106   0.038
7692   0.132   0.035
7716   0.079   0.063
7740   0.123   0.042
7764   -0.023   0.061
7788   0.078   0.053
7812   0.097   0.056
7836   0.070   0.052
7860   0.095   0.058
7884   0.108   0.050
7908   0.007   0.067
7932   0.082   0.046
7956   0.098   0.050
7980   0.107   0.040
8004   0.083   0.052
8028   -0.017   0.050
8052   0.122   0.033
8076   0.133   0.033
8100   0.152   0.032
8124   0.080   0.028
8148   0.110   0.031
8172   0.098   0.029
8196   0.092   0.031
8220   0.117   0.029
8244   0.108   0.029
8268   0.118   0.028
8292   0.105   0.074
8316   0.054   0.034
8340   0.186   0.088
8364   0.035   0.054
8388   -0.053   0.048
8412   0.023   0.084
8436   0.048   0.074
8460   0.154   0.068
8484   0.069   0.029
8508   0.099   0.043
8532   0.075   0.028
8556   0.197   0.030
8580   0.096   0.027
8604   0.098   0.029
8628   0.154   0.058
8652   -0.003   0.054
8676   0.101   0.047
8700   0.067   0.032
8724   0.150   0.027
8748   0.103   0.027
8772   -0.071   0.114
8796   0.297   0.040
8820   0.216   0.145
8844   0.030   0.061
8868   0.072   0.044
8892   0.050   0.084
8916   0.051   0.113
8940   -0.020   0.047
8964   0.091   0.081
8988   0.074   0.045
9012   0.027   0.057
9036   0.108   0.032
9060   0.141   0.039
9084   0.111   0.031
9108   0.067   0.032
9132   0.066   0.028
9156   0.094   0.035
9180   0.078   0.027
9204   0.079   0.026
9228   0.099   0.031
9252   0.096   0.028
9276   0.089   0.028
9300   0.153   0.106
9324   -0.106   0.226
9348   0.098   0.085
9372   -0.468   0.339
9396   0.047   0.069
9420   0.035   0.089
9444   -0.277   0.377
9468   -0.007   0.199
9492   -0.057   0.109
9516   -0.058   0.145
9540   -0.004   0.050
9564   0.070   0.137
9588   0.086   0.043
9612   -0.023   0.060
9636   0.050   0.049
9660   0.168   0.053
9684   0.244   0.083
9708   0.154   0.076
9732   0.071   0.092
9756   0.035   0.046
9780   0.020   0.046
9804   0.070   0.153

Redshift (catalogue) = 0.76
